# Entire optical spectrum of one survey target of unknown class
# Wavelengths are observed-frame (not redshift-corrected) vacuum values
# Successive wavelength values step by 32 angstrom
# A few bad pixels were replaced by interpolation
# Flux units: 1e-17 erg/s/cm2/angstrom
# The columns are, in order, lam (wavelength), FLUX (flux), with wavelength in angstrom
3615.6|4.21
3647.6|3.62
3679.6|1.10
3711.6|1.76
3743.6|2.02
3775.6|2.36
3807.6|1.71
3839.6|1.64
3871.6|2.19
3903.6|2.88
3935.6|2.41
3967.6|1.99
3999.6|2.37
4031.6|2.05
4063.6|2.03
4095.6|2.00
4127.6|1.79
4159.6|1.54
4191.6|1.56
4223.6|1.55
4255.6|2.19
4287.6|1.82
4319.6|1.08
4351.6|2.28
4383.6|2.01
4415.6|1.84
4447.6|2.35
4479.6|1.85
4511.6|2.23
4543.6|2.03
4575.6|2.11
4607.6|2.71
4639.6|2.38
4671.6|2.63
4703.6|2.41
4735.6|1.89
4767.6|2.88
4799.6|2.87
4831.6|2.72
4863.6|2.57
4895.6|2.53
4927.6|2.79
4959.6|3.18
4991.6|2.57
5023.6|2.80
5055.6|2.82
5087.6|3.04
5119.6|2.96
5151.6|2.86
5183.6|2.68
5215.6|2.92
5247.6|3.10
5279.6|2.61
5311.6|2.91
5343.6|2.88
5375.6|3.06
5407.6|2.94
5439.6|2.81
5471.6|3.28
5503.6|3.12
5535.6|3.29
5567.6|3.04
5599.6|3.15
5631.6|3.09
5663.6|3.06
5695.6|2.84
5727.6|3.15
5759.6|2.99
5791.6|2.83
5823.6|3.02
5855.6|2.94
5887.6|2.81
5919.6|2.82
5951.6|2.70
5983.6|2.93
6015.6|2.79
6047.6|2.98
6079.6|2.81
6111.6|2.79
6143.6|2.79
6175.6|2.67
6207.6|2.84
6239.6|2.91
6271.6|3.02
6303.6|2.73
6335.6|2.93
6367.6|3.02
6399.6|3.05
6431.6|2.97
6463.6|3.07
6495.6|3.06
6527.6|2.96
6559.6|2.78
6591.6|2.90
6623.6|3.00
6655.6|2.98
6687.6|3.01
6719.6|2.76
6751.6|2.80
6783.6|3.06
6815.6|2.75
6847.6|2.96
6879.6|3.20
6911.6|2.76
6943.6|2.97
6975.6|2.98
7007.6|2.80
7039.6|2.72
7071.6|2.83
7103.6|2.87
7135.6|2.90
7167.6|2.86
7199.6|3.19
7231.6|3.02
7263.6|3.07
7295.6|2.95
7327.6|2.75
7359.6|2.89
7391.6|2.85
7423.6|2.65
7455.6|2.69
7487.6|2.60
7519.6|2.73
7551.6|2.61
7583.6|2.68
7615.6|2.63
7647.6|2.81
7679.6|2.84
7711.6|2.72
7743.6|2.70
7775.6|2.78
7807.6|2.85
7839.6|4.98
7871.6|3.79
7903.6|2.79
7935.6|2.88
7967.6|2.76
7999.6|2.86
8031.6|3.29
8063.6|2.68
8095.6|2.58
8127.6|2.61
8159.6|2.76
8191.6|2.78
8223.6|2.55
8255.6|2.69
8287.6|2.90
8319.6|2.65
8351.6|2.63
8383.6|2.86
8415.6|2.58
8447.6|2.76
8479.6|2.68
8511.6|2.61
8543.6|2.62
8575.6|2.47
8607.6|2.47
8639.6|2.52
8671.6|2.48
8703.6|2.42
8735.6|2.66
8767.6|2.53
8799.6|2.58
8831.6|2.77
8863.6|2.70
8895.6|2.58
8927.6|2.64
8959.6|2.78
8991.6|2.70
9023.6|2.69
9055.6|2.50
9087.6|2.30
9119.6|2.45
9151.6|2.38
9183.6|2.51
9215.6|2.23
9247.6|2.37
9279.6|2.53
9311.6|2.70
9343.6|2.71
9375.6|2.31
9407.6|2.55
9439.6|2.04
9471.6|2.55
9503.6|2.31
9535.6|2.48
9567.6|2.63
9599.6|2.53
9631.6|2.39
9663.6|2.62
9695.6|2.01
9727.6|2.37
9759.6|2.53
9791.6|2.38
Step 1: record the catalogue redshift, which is 0.195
